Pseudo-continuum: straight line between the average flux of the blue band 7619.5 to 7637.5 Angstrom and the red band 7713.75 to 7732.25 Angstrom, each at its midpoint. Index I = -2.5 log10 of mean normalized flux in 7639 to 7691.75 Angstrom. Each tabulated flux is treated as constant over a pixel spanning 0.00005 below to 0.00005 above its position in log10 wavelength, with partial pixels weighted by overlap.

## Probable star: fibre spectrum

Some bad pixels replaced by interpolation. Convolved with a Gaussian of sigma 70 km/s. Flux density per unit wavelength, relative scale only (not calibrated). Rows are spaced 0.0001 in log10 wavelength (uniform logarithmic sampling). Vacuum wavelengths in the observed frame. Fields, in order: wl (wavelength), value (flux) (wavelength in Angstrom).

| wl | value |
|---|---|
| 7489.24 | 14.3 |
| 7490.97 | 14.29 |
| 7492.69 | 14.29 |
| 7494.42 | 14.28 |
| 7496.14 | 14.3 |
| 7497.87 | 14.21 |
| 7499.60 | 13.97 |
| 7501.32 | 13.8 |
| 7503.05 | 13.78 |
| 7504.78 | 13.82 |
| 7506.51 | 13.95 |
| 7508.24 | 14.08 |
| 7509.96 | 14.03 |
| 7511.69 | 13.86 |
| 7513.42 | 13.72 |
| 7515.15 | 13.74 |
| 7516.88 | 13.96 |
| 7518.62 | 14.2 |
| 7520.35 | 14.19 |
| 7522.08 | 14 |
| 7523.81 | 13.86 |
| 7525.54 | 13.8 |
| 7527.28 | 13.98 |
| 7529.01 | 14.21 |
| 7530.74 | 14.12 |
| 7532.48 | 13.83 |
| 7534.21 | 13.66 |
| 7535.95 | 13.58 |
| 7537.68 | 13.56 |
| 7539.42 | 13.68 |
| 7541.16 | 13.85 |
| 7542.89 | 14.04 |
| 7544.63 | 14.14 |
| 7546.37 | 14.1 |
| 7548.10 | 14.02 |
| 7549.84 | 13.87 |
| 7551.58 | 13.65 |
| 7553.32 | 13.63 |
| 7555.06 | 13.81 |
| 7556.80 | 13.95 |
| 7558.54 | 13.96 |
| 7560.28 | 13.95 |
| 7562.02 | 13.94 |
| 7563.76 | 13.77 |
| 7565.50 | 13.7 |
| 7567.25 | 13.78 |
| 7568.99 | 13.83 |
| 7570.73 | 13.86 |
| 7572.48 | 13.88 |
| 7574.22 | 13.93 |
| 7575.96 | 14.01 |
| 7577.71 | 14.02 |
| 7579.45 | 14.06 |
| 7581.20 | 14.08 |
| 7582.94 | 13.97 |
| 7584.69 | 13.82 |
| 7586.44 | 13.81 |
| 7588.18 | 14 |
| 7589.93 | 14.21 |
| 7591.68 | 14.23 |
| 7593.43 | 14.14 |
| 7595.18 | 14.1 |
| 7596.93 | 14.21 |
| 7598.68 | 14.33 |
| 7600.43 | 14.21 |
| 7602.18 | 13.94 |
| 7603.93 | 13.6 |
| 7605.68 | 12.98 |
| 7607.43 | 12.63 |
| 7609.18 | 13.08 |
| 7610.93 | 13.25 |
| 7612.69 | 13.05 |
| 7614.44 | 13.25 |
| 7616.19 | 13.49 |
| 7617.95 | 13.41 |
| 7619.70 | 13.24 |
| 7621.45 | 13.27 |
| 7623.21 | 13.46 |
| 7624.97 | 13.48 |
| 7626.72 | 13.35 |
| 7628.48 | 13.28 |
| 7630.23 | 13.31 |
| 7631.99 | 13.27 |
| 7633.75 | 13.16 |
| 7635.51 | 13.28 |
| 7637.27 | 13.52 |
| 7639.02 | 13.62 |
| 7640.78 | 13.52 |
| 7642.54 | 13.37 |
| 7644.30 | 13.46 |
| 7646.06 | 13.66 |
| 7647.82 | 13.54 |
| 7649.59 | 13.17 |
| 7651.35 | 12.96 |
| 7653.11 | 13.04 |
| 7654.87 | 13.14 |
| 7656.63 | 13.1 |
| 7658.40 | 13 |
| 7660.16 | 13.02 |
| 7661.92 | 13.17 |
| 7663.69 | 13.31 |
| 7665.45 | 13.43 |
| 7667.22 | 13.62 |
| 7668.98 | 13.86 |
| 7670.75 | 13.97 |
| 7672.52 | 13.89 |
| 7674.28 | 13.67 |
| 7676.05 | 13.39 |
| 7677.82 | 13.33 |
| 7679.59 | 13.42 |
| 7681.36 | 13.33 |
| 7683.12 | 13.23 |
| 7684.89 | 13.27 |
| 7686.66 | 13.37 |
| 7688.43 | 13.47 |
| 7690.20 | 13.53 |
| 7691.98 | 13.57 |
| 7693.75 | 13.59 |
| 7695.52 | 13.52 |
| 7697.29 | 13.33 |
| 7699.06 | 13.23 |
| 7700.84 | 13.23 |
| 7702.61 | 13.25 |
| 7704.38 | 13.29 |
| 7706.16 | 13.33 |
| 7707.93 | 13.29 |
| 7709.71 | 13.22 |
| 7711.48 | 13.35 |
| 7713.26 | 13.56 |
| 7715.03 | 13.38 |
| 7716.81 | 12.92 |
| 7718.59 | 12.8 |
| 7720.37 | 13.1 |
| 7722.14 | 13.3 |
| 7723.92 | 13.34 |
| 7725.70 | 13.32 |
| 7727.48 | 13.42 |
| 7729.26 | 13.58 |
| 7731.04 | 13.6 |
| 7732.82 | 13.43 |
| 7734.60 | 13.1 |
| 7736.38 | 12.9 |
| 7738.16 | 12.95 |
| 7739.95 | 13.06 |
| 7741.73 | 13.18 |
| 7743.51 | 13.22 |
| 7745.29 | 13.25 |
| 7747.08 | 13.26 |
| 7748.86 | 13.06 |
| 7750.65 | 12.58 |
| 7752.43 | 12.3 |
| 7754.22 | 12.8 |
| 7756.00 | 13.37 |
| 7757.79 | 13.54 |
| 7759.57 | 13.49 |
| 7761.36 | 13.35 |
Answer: -0.01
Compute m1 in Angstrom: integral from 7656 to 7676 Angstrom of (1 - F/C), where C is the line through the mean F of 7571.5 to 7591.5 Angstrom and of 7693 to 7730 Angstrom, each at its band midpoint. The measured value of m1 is 0.1 Angstrom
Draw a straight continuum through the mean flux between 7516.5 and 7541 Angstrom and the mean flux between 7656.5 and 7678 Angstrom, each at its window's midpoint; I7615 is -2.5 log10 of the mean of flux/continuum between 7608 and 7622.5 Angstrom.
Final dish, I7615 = 0.03 mag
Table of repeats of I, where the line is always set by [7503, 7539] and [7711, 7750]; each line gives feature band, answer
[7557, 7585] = -0.014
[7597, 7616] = 0.012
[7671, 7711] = -0.005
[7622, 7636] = 0.019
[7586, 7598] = -0.034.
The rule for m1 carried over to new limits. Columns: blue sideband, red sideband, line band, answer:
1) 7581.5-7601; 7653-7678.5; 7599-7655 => 1.6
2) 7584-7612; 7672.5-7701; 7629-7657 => 0.6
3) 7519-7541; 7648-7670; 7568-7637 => -0.6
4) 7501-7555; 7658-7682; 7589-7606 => -0.4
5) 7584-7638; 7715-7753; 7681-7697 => -0.2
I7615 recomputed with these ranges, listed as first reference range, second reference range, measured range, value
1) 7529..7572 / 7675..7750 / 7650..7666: 0.03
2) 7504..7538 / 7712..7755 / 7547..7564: -0.01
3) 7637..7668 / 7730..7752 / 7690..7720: -0.01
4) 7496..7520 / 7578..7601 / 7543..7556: 0.01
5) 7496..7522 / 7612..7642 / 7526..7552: -0.01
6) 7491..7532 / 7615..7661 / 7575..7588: -0.03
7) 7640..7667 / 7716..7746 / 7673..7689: -0.01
